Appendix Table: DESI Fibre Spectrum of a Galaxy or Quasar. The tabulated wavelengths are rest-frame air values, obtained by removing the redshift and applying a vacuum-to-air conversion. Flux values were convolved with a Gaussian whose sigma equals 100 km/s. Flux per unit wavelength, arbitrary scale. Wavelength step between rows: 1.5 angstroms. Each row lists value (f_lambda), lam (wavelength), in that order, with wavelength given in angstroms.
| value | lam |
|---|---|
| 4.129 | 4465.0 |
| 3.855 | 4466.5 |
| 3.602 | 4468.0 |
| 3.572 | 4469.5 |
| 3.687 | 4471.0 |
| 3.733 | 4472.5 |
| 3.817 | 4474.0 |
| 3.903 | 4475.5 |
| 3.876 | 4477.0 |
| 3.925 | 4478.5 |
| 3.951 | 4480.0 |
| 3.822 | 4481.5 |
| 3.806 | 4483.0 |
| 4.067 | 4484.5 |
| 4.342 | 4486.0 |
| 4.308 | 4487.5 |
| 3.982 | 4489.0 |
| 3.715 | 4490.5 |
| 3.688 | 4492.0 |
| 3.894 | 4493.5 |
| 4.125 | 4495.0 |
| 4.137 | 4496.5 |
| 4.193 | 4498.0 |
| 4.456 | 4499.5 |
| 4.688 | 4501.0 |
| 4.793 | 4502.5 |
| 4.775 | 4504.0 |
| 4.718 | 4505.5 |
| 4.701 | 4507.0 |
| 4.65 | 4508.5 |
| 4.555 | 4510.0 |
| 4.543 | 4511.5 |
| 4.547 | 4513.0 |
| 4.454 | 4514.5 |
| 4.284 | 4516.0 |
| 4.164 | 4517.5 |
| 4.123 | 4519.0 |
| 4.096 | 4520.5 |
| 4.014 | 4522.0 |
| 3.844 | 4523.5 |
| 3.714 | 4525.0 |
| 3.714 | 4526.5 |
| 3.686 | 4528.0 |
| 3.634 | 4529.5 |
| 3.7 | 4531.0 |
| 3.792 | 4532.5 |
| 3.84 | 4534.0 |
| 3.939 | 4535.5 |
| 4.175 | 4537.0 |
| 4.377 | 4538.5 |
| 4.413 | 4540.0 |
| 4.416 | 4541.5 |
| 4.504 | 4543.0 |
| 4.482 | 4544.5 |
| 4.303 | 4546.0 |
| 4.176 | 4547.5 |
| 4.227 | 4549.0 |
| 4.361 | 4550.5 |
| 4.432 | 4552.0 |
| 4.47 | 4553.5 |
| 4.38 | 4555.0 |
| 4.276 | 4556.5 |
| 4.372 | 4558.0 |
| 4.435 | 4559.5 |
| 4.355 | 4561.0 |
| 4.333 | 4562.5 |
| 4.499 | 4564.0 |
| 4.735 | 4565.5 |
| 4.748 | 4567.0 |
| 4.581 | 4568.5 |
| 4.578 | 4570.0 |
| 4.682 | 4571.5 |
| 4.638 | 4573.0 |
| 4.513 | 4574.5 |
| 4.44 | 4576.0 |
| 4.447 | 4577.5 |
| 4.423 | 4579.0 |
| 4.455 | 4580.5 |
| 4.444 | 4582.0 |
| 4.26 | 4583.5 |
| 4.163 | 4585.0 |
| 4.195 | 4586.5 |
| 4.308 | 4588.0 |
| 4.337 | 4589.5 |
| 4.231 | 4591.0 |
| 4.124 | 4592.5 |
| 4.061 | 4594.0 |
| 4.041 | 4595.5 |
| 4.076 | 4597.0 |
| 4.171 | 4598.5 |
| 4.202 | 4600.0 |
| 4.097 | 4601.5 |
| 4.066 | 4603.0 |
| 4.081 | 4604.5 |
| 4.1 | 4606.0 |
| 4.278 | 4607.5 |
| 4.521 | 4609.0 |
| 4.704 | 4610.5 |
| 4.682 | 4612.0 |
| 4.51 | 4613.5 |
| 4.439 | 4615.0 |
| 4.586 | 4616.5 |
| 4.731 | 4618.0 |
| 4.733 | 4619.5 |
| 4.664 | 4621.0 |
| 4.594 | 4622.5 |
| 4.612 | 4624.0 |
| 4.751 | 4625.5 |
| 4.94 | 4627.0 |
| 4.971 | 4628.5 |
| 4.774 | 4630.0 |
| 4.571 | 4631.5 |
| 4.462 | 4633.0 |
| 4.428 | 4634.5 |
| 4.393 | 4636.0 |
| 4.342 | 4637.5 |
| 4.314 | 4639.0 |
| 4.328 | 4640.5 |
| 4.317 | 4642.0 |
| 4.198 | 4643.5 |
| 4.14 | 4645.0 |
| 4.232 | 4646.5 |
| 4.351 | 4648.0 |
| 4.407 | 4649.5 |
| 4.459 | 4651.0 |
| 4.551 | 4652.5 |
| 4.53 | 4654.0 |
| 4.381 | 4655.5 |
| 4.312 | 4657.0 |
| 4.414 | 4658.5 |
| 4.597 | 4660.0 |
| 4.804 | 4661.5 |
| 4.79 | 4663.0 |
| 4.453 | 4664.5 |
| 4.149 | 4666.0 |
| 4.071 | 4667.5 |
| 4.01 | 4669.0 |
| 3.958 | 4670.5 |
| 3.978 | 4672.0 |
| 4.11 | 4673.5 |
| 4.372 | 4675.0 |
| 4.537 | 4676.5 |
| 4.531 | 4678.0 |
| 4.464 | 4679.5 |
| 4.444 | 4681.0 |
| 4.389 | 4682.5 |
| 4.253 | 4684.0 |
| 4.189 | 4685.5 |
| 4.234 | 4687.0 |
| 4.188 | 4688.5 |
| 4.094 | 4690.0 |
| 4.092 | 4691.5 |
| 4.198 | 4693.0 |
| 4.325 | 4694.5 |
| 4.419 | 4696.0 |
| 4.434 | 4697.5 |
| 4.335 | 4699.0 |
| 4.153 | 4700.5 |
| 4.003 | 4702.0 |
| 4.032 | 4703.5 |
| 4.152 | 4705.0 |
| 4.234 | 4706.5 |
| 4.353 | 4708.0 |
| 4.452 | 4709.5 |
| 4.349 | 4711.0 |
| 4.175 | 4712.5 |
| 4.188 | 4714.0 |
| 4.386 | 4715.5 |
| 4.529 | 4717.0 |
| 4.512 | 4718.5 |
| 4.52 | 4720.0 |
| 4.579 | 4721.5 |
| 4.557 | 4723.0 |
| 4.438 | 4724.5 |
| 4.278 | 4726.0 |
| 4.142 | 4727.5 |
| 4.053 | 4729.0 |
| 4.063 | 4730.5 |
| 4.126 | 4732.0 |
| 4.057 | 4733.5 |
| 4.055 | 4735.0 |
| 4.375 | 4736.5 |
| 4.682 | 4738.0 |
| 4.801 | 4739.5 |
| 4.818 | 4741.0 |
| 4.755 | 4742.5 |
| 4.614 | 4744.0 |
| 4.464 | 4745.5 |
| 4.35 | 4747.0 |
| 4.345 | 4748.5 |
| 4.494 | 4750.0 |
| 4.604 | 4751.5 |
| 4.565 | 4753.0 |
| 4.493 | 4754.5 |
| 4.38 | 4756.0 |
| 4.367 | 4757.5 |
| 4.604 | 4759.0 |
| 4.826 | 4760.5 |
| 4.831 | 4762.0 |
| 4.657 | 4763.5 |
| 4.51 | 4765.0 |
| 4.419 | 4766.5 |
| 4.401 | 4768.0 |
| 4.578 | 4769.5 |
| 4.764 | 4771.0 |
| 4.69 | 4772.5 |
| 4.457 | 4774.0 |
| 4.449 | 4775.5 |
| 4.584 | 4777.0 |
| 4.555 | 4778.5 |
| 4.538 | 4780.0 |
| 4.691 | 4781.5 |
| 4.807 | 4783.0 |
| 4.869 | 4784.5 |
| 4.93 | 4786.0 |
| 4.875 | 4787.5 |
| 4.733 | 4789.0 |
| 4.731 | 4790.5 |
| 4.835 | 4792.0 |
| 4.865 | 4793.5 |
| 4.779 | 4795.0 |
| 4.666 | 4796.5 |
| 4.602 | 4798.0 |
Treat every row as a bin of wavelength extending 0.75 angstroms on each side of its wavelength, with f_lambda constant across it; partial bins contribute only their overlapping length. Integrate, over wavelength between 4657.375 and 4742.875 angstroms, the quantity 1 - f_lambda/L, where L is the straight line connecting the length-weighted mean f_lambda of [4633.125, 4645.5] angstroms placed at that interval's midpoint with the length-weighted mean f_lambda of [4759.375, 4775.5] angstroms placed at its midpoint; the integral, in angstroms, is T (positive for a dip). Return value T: 2.5 angstroms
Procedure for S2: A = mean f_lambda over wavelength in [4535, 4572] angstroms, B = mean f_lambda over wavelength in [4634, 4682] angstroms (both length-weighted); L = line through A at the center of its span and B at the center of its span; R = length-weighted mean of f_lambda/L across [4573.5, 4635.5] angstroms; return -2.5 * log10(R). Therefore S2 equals -0.01 mag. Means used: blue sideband 4.41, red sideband 4.35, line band 4.42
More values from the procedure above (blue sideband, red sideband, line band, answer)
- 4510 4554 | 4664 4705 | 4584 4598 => 0.00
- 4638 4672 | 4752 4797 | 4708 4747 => 0.03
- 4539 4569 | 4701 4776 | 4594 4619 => 0.02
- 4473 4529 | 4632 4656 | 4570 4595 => -0.02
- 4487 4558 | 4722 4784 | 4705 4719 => 0.03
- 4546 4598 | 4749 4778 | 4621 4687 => 0.01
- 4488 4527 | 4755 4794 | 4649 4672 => 0.03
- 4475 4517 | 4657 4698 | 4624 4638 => -0.08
